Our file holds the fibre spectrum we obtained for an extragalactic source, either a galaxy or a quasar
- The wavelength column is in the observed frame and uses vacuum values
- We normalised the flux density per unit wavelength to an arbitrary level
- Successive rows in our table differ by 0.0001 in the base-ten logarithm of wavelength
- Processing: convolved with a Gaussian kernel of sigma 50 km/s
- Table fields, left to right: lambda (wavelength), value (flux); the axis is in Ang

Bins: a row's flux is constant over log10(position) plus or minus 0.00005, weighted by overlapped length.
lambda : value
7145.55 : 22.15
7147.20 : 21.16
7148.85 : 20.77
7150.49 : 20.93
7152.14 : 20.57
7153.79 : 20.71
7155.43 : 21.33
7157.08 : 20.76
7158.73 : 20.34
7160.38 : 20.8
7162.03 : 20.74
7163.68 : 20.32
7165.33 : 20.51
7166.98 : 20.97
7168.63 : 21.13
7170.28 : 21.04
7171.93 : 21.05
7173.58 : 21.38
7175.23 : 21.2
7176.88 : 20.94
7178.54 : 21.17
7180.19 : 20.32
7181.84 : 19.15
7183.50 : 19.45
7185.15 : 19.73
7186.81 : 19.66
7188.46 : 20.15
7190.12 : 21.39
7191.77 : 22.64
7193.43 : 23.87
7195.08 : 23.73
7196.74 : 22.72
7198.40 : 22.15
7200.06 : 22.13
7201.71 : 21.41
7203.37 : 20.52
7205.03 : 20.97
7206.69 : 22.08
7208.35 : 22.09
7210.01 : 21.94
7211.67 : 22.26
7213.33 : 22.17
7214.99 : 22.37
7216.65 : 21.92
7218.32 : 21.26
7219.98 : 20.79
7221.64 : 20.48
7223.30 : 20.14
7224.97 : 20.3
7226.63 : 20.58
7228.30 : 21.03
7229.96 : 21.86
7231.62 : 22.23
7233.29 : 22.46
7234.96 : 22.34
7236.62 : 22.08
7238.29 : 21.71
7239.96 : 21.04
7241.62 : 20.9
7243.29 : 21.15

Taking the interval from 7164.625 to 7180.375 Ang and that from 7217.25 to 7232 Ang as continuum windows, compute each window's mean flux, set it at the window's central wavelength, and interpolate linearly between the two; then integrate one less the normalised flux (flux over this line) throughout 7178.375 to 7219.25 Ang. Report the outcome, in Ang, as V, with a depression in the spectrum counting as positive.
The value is -1.02 Ang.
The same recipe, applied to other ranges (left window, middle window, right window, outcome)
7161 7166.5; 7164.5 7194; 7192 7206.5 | 0.6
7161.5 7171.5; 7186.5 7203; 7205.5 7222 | -0.5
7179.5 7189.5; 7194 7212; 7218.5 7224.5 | -1.7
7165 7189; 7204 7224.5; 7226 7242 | -0.2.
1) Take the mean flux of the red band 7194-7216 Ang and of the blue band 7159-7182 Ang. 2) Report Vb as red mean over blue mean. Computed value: 1.1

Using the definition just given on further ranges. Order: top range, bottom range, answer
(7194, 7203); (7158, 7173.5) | 1.08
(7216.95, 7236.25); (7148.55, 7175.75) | 1.02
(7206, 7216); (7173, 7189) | 1.09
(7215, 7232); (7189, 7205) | 0.95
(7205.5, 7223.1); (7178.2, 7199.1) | 1.02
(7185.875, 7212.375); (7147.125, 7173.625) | 1.05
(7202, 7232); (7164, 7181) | 1.02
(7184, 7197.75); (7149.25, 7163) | 1.04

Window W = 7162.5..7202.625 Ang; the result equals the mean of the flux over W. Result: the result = 21.2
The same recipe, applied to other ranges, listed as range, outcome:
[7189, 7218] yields 22.1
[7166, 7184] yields 20.7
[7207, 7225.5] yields 21.5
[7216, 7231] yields 20.9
